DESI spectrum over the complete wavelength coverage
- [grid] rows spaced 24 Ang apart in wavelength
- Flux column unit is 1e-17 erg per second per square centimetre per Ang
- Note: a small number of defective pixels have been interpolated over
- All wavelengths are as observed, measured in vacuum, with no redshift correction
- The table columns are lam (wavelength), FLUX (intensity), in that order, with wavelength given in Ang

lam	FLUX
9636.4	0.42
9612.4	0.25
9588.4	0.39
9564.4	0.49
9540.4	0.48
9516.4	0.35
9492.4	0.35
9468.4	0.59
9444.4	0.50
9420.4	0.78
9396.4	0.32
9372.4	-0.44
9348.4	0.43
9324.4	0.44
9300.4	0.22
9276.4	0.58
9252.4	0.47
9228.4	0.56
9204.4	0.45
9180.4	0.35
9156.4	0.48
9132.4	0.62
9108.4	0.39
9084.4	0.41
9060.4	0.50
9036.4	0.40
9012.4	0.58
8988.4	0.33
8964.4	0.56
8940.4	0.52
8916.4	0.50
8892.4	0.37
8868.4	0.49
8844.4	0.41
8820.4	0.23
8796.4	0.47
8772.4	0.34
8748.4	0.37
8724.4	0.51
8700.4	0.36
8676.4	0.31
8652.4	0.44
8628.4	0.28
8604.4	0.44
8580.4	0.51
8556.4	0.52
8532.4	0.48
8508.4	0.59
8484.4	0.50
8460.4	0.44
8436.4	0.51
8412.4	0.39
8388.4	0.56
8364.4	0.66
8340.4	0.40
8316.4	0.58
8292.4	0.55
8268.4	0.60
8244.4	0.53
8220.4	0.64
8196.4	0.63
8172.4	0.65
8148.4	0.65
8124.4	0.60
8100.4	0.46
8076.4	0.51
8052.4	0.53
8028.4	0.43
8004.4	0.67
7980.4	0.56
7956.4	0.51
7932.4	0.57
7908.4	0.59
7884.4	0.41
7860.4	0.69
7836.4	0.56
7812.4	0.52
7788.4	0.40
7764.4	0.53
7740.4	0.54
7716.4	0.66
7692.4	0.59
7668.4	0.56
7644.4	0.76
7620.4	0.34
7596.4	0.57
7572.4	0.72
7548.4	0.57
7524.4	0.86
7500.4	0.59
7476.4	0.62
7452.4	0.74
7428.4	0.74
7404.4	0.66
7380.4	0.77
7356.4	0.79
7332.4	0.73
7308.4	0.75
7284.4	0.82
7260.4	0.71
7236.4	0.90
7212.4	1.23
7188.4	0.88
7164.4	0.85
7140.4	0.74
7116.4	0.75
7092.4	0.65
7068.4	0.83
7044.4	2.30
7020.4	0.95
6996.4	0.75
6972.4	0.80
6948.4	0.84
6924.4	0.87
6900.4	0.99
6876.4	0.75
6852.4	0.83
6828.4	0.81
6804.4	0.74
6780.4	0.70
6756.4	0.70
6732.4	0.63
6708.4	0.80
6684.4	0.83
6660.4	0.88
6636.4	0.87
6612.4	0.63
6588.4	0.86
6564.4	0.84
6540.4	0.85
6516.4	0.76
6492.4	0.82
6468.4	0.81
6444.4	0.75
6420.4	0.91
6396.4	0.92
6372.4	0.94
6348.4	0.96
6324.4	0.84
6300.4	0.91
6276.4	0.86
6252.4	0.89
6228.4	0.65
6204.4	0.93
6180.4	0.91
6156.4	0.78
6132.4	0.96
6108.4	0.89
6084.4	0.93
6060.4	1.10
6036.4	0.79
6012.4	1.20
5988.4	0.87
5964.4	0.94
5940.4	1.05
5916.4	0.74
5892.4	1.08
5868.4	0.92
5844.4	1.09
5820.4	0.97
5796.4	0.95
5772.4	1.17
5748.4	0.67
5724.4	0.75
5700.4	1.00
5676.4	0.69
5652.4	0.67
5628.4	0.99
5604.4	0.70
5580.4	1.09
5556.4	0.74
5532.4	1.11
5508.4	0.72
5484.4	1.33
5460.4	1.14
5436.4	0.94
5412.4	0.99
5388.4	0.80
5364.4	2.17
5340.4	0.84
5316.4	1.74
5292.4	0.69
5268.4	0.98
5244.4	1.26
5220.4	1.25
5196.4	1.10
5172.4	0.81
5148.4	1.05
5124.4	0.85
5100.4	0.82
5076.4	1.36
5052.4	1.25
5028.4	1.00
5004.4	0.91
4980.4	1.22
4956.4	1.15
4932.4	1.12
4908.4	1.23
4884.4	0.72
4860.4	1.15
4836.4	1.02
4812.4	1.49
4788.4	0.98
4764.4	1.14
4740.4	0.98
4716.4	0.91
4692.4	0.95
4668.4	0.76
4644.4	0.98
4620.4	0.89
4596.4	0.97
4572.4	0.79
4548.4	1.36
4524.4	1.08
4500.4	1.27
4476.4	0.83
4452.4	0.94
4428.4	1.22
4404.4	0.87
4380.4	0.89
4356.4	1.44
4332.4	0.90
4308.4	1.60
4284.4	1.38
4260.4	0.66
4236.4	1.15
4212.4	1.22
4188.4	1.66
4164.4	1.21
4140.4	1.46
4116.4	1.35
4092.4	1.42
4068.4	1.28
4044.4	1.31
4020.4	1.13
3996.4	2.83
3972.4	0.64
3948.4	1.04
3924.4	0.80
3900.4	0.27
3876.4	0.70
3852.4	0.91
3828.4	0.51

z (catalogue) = 0.07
